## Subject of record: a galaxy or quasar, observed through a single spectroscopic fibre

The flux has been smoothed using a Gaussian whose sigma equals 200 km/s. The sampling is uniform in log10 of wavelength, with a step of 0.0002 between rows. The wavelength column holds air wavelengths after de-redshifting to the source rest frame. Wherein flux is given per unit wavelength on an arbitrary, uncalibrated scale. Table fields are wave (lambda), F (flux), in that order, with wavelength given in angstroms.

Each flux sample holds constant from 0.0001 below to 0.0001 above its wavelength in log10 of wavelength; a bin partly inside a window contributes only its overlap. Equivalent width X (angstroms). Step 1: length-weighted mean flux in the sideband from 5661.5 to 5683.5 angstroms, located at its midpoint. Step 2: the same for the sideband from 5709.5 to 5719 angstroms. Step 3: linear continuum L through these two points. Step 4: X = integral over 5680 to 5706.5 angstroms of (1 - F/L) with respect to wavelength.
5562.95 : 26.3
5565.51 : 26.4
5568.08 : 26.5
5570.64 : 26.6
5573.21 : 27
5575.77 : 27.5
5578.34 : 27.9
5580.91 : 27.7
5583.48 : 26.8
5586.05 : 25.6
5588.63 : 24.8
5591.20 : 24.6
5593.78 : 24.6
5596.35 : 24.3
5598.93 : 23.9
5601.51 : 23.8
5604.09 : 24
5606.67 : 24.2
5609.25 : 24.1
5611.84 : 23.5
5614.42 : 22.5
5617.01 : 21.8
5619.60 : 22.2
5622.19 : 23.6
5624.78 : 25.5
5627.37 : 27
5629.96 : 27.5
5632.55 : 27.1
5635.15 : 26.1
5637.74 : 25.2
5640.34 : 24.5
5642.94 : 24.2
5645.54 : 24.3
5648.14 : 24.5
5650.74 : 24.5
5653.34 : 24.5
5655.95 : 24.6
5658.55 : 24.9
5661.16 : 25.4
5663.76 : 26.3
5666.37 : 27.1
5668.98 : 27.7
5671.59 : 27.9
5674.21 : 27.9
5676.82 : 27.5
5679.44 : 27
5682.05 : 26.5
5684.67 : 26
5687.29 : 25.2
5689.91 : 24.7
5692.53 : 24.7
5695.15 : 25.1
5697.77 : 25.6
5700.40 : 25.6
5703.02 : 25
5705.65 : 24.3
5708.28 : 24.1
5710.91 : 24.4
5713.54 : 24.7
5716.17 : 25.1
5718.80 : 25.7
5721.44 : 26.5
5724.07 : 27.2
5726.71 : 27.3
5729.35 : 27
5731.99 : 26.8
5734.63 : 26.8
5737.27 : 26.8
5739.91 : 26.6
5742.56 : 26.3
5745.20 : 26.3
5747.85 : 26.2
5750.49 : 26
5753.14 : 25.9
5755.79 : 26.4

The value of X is 0.7 angstroms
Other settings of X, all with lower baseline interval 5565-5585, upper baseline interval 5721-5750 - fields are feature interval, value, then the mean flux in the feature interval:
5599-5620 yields 2.8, 23.3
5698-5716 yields 1.3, 24.8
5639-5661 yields 1.9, 24.5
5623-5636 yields 0.2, 26.5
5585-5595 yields 0.8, 24.9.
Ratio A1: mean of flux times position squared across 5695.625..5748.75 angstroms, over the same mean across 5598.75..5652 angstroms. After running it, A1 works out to 1.09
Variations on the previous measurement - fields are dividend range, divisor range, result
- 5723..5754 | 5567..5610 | 1.10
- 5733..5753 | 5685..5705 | 1.07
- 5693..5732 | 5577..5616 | 1.07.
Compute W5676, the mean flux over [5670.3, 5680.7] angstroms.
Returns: 27.6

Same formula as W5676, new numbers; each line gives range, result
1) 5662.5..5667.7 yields 26.7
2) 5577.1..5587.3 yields 27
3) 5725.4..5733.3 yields 27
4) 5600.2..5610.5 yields 24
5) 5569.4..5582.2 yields 27.3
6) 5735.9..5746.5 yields 26.5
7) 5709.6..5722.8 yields 25.3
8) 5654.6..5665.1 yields 25.3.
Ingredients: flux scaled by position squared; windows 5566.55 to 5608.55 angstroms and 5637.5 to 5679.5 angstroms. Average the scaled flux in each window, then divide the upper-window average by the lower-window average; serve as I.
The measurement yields 1.0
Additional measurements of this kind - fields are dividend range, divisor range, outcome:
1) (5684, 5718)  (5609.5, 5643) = 1.04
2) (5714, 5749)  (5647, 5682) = 1.04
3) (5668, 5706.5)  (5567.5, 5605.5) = 1.05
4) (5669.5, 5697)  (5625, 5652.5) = 1.05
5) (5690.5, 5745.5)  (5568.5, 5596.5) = 1.03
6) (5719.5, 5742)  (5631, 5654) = 1.10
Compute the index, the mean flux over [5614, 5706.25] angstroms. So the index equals 25.4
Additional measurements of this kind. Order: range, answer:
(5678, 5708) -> 25.4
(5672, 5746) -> 26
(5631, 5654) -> 25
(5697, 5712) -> 24.8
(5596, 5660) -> 24.5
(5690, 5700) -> 25.1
